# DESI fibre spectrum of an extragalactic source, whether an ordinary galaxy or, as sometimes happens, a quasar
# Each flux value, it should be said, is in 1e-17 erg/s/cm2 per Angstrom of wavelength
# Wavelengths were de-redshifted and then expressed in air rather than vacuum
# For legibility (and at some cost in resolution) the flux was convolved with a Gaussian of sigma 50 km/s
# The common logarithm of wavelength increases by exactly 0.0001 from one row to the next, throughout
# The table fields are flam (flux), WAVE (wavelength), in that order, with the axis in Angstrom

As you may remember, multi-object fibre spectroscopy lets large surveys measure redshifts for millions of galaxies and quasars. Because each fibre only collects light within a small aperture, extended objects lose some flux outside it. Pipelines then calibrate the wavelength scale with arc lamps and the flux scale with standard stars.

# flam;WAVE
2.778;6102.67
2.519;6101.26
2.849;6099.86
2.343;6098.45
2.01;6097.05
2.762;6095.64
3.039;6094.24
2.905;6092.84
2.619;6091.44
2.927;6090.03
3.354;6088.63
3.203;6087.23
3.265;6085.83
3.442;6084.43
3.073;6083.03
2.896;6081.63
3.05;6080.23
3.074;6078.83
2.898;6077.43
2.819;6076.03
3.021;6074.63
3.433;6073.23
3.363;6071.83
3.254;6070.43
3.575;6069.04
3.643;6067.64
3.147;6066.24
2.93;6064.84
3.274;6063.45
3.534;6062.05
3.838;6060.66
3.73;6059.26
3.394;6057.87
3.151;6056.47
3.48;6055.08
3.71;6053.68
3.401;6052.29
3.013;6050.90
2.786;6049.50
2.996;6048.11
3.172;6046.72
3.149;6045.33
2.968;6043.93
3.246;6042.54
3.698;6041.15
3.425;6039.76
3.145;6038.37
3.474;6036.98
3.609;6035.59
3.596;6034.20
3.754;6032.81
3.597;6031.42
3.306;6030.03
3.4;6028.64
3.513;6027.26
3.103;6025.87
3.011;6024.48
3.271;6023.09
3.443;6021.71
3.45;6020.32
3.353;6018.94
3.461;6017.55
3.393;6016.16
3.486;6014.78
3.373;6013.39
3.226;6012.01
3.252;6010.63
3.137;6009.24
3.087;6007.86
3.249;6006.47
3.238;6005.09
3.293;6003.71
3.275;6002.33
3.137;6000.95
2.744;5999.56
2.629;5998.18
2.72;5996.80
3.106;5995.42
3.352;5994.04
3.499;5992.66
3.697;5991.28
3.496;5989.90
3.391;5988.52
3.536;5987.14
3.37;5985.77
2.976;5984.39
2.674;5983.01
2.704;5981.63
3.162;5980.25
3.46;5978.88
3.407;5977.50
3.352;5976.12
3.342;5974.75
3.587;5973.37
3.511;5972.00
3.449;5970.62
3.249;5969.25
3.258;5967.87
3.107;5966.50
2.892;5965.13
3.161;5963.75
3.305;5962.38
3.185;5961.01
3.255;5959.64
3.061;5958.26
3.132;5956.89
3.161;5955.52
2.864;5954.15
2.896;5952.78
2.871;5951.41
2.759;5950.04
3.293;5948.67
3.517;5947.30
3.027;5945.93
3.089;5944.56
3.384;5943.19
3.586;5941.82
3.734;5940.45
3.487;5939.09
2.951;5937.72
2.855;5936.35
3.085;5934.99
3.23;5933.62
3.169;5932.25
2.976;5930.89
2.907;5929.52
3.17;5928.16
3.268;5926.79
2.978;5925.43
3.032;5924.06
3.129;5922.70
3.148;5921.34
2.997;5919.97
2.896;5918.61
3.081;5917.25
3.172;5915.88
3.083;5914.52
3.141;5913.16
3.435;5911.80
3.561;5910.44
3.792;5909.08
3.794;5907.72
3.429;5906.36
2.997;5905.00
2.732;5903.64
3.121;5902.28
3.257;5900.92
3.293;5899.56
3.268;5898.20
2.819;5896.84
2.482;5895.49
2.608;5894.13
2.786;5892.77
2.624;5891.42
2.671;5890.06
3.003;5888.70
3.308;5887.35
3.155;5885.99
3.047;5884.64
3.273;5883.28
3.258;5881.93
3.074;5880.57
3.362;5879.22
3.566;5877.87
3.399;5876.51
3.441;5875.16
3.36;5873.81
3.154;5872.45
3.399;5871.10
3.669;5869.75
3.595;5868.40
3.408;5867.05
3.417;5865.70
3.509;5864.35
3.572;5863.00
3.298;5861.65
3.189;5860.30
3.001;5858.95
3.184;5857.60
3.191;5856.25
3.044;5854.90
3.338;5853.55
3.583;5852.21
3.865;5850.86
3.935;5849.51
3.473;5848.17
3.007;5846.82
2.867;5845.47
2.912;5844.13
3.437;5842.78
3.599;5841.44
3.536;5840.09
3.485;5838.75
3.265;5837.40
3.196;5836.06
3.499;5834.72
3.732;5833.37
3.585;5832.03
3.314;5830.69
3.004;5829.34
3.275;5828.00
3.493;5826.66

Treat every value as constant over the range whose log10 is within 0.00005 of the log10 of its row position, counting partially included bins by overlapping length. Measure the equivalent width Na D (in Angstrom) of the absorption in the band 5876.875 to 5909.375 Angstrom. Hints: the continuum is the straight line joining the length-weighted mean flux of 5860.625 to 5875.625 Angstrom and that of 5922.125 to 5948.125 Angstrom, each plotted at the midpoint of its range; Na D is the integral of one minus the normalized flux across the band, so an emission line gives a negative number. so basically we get 2.3 Angstrom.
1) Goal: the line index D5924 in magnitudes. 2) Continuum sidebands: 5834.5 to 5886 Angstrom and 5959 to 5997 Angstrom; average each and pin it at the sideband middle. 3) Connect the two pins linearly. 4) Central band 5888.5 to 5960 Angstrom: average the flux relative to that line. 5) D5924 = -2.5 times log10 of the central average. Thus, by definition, 0.064 mag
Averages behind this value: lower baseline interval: 3.35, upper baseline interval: 3.26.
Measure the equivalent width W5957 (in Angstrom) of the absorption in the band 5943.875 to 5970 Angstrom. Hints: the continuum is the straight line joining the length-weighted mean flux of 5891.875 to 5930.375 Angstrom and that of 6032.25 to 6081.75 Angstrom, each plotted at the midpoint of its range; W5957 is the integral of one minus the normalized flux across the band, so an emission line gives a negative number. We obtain 0.5 Angstrom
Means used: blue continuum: 3.12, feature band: 3.11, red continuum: 3.3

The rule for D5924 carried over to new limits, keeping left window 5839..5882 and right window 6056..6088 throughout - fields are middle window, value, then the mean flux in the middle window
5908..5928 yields 0.04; 3.21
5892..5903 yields 0.14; 2.95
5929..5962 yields 0.06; 3.15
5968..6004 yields 0.02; 3.23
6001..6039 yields -0.02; 3.35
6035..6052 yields 0.02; 3.23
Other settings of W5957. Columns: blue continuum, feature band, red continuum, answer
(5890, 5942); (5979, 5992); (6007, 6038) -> 0.21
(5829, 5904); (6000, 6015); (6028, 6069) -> 0.48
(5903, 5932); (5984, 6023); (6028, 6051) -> 0.15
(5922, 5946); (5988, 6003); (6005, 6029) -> 0.39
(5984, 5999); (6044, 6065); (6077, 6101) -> -1.85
